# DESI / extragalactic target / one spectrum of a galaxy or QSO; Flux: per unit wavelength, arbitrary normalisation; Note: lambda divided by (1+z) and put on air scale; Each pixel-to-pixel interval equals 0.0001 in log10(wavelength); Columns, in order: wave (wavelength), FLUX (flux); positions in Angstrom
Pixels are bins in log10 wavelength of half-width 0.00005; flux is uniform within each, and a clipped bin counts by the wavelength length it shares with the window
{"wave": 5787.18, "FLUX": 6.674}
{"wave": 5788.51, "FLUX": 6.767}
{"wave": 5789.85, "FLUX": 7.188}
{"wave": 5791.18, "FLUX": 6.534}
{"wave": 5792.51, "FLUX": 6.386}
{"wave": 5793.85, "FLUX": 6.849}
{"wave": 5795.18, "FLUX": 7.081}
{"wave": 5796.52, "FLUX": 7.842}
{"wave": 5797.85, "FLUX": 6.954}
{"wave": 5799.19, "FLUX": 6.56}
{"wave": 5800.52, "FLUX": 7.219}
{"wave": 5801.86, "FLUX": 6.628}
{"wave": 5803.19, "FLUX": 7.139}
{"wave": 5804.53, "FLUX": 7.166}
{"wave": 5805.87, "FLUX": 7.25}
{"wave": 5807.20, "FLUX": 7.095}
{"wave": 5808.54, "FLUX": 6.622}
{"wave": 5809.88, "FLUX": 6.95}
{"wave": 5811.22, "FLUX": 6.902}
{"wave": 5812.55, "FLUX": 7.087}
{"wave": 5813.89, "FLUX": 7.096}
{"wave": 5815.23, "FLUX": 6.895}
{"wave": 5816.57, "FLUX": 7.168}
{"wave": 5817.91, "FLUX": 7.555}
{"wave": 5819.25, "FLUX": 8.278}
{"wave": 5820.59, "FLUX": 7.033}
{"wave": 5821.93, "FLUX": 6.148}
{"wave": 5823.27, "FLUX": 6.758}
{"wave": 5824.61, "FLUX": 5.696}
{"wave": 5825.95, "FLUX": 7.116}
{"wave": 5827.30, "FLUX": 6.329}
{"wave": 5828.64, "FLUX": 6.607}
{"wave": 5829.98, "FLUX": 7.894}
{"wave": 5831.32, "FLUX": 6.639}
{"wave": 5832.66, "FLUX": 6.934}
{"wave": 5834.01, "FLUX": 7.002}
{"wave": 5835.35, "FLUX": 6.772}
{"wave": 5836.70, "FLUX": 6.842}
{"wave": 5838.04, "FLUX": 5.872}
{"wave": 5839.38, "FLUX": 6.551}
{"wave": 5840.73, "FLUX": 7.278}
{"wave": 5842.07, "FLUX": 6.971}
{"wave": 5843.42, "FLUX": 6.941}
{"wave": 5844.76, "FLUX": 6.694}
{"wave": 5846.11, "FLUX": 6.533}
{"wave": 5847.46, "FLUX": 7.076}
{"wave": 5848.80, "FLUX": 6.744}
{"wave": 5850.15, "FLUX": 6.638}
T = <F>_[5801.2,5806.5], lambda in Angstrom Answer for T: 7.04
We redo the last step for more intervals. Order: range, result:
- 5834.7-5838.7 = 6.49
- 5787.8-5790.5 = 6.96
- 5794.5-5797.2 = 7.46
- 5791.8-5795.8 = 6.77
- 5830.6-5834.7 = 6.87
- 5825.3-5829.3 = 6.67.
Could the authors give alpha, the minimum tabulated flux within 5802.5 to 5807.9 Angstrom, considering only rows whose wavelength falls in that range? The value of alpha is 7.095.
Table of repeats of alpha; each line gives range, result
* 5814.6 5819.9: 6.895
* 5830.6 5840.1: 5.872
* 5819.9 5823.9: 6.148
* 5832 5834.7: 6.934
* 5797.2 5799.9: 6.56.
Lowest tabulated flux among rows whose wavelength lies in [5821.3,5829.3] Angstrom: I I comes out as 5.696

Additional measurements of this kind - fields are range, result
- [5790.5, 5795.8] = 6.386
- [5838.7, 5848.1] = 6.533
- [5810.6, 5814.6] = 6.902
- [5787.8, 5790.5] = 6.767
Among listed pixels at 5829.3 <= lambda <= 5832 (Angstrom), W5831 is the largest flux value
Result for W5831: 7.894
